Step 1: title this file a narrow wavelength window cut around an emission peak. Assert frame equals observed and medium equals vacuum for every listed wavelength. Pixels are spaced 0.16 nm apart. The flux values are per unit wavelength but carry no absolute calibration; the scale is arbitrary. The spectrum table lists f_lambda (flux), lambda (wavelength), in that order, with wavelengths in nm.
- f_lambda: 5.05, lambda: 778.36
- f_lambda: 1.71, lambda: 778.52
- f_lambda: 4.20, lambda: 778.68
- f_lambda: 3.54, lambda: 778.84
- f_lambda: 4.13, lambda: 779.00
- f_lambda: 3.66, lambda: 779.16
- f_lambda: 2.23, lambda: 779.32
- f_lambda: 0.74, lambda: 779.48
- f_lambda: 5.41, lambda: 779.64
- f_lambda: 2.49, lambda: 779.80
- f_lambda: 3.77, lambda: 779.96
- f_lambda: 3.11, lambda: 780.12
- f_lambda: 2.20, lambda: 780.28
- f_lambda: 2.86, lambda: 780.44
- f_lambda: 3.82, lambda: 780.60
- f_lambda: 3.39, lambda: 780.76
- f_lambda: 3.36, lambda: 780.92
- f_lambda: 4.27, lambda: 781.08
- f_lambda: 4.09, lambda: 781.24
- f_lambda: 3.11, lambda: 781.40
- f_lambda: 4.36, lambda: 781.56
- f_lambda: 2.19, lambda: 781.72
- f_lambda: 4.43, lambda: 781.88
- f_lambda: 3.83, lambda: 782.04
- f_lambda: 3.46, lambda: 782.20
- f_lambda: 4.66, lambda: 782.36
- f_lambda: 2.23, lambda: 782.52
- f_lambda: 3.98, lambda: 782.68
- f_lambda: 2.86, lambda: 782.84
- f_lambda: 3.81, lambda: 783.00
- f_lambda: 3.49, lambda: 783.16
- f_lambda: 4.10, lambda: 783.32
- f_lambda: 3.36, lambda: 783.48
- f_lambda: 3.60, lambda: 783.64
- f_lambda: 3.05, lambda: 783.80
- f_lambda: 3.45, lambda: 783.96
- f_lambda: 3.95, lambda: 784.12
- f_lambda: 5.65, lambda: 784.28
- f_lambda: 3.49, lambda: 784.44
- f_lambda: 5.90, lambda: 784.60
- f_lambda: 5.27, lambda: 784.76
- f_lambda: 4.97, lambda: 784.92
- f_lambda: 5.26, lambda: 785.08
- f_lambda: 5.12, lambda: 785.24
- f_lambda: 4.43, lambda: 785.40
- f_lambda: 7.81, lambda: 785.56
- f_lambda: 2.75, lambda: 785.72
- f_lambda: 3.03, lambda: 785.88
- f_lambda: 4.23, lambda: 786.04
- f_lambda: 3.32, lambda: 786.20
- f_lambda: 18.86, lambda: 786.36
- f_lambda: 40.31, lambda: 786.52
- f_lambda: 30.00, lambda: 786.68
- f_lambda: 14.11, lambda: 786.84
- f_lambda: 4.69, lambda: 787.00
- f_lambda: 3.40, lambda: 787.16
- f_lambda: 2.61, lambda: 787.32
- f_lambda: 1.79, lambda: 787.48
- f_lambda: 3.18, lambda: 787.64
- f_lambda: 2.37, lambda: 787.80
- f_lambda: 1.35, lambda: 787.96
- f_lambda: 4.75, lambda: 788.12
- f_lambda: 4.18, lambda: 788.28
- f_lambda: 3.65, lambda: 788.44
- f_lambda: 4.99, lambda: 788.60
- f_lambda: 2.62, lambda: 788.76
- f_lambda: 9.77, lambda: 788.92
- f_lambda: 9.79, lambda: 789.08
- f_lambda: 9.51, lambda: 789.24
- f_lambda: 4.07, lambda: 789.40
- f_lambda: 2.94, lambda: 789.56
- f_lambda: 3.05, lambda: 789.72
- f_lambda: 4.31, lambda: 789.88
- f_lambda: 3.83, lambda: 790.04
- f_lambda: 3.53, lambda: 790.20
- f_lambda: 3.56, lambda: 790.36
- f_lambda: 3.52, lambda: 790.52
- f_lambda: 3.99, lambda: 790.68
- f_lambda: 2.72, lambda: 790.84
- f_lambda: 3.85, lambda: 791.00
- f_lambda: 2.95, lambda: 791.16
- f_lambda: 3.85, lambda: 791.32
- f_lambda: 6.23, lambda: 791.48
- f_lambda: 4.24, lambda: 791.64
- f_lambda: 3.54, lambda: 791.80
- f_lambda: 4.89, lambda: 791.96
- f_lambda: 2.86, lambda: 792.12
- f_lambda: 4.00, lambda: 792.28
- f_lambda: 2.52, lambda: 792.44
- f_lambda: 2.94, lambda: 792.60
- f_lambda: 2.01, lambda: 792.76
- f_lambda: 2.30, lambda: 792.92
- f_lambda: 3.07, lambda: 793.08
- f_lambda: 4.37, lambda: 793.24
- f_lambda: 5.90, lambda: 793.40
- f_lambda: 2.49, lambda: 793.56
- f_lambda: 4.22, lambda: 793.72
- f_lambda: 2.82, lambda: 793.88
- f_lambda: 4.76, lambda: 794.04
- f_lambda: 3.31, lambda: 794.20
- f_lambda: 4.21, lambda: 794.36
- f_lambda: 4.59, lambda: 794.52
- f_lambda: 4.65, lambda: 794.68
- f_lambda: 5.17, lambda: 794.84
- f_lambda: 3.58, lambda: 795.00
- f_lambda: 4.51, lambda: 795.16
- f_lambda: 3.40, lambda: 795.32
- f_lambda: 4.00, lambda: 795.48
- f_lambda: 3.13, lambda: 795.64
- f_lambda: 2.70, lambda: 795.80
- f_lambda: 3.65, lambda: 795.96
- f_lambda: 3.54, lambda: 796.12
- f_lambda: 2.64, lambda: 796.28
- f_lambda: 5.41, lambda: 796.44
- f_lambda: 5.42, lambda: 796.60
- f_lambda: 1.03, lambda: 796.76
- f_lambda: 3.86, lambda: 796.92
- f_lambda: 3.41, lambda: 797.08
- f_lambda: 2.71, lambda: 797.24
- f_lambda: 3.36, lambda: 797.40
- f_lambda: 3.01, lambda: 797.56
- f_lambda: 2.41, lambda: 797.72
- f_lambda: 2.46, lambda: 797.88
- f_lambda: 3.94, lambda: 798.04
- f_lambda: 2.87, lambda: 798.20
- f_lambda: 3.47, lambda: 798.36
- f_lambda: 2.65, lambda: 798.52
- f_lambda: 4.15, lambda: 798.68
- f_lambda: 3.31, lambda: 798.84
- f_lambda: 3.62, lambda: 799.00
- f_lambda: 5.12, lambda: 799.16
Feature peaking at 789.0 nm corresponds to [N II] 6583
